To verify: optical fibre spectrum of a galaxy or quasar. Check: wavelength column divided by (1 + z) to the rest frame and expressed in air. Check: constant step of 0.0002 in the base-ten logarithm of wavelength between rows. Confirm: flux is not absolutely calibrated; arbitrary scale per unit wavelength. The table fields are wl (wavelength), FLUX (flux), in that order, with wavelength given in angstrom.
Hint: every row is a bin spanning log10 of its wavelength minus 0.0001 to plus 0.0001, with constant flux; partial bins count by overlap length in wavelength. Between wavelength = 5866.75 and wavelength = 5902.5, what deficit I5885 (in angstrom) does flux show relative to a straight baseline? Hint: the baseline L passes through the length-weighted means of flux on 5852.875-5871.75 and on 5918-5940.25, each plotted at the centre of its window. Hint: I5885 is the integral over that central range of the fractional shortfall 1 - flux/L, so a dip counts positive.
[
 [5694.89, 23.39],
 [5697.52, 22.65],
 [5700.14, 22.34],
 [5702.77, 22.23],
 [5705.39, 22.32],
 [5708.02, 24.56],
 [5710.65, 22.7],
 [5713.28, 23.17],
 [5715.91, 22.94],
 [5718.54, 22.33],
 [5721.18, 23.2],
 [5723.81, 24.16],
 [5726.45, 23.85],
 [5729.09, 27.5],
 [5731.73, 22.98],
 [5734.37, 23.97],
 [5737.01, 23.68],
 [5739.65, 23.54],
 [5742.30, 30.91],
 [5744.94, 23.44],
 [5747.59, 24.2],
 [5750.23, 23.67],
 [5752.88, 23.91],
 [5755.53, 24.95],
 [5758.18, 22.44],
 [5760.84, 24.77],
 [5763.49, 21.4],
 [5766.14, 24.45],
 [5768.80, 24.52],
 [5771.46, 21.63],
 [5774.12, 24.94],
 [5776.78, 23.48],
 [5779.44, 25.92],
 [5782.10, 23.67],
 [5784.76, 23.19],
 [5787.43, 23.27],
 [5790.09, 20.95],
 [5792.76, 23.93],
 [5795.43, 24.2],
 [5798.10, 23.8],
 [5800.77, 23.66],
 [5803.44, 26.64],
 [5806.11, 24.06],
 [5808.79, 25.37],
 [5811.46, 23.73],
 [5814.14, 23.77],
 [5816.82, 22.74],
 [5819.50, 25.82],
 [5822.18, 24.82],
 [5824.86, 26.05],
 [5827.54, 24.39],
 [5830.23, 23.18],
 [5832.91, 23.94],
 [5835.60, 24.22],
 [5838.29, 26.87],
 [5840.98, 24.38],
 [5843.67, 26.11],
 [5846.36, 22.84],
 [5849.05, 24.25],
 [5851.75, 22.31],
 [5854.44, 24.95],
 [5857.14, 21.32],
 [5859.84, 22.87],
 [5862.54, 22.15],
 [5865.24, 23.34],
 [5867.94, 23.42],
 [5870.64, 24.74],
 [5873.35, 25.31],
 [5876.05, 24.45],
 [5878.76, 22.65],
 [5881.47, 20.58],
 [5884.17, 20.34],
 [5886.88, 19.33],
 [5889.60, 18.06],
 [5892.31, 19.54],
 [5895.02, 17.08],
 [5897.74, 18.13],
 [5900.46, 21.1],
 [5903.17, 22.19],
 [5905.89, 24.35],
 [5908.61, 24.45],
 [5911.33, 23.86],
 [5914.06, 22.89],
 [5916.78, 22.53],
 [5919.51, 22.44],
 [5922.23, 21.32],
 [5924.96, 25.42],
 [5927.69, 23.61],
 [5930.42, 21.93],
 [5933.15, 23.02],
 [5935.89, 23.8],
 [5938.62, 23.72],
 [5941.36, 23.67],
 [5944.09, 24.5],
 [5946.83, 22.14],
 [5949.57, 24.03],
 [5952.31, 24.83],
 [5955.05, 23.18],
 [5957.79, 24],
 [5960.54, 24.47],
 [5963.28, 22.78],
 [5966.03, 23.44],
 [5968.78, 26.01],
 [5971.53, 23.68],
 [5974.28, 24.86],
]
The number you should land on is 3.2 angstrom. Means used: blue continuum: 23.2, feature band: 21.1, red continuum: 23.2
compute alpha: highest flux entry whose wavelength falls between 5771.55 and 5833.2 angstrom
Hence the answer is 26.64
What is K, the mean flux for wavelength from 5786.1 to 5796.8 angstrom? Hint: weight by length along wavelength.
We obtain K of 23.1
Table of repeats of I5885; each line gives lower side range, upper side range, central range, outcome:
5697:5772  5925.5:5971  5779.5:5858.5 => -1.2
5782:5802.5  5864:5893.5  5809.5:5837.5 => -1.8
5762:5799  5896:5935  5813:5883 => -2.5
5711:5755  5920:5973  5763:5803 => 0.7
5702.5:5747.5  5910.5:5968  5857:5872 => 0.3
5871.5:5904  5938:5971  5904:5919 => -1.1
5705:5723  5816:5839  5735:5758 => -1.1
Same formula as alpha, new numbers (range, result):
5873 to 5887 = 25.31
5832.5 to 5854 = 26.87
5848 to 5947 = 25.42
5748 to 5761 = 24.95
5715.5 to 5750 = 30.91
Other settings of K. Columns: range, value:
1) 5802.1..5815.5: 24.7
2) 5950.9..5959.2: 24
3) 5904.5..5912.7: 24.2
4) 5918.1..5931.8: 22.9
